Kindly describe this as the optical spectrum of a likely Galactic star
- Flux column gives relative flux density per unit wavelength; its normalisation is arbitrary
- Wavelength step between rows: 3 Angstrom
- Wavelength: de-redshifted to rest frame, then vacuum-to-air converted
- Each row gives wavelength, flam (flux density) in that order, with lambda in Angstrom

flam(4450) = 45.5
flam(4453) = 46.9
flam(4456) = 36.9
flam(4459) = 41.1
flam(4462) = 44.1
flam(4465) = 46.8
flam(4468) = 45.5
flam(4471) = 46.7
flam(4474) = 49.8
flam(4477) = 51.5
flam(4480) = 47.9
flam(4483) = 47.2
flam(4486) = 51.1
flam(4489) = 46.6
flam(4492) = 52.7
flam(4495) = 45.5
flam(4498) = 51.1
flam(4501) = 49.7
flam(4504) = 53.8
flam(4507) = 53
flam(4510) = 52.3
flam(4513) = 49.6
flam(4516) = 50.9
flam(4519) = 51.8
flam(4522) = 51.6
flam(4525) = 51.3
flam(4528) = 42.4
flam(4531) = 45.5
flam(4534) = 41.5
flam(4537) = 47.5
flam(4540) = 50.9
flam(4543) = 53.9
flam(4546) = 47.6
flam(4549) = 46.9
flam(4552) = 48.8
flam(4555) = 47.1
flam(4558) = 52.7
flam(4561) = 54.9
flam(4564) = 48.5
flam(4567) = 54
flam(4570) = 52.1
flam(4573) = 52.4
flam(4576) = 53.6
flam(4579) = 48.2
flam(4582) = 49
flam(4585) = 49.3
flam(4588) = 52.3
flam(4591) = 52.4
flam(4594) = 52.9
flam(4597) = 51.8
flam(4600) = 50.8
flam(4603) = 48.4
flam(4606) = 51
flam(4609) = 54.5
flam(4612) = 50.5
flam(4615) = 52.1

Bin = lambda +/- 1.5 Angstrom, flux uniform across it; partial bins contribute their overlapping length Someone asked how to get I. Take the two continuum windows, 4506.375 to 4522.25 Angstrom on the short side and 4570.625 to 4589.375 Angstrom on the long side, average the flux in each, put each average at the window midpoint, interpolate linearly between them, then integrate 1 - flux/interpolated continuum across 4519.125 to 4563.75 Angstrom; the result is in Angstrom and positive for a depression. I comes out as 2.1 Angstrom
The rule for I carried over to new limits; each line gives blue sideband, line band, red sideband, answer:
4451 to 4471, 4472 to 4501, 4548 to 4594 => -2.4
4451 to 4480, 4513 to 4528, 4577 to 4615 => -0.8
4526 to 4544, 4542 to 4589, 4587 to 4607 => -1.5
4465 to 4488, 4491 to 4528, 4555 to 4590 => -1.0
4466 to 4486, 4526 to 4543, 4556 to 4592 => 1.3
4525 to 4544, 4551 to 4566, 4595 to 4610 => -0.6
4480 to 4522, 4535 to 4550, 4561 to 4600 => 0.5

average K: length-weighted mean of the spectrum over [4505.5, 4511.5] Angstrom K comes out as 52.6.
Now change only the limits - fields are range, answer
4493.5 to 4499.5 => 48.3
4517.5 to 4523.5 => 51.7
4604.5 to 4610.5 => 52.8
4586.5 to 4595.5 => 52.5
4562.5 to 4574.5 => 51.8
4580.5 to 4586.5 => 49.1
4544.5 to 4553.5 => 47.8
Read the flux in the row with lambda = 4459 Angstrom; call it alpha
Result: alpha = 41.1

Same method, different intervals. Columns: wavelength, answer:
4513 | 49.6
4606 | 51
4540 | 50.9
